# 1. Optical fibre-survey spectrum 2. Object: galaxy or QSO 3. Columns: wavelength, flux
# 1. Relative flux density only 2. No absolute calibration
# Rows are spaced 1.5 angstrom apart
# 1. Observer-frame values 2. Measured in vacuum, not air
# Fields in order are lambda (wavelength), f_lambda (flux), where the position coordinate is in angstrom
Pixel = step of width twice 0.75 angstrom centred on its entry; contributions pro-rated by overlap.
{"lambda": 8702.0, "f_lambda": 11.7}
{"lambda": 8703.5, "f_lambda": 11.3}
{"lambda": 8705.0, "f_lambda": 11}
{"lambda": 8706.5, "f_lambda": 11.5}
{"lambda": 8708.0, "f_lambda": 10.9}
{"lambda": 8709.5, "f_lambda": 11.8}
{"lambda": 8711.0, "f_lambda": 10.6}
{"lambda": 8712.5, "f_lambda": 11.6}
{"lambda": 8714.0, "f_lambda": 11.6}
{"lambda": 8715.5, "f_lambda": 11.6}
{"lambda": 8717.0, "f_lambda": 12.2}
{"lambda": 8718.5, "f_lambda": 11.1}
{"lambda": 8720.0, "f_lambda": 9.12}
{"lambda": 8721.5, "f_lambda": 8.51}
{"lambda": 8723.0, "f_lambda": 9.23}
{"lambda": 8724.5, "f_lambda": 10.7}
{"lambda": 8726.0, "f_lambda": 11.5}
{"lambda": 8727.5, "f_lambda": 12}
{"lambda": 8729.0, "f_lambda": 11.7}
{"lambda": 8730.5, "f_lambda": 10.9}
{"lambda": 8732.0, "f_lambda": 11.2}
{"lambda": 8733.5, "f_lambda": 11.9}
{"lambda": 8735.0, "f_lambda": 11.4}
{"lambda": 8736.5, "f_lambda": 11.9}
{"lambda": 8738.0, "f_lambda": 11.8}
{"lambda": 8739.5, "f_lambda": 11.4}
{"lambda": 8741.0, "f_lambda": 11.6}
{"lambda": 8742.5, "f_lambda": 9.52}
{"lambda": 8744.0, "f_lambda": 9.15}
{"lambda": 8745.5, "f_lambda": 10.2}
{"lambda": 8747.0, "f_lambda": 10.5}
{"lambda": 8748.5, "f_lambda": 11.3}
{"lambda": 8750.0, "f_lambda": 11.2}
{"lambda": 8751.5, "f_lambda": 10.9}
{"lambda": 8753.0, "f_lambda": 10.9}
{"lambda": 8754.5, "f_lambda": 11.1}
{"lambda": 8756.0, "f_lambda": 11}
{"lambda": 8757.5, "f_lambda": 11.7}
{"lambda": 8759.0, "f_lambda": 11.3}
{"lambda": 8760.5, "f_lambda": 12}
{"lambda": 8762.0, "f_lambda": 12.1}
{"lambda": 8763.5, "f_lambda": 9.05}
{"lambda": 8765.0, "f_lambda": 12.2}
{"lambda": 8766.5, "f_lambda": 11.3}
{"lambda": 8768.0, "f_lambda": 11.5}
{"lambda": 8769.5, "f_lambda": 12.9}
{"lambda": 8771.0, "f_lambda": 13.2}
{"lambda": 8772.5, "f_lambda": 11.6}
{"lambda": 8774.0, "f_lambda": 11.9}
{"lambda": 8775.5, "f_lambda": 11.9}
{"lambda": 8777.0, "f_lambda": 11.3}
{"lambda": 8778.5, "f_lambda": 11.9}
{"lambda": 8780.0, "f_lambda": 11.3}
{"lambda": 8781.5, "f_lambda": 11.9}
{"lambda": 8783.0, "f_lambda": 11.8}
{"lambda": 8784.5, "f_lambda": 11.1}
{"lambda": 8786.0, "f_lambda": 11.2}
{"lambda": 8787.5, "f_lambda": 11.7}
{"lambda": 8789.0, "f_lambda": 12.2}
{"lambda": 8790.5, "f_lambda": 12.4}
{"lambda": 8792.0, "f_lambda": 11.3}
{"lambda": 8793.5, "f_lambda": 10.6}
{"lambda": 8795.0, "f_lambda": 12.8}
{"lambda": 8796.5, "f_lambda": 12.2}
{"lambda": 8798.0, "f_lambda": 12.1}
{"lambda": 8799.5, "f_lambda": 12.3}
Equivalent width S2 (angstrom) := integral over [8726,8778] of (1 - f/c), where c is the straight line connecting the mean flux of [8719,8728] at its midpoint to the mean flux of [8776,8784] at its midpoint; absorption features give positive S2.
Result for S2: -2.2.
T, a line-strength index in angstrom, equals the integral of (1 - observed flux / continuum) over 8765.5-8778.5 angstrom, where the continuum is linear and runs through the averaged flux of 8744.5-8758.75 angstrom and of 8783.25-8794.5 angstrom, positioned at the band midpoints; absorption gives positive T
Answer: -0.8 angstrom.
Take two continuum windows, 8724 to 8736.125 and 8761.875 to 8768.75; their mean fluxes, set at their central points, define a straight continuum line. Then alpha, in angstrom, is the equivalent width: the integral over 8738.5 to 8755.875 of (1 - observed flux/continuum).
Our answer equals 0.9 angstrom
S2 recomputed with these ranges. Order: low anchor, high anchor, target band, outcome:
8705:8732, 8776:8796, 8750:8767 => 0.2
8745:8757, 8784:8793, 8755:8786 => -0.9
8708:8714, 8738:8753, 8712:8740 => -0.2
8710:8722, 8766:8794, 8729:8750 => 0.3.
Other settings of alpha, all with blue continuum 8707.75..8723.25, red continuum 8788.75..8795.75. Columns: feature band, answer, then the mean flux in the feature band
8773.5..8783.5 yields -0.1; 11.7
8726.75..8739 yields -0.6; 11.6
